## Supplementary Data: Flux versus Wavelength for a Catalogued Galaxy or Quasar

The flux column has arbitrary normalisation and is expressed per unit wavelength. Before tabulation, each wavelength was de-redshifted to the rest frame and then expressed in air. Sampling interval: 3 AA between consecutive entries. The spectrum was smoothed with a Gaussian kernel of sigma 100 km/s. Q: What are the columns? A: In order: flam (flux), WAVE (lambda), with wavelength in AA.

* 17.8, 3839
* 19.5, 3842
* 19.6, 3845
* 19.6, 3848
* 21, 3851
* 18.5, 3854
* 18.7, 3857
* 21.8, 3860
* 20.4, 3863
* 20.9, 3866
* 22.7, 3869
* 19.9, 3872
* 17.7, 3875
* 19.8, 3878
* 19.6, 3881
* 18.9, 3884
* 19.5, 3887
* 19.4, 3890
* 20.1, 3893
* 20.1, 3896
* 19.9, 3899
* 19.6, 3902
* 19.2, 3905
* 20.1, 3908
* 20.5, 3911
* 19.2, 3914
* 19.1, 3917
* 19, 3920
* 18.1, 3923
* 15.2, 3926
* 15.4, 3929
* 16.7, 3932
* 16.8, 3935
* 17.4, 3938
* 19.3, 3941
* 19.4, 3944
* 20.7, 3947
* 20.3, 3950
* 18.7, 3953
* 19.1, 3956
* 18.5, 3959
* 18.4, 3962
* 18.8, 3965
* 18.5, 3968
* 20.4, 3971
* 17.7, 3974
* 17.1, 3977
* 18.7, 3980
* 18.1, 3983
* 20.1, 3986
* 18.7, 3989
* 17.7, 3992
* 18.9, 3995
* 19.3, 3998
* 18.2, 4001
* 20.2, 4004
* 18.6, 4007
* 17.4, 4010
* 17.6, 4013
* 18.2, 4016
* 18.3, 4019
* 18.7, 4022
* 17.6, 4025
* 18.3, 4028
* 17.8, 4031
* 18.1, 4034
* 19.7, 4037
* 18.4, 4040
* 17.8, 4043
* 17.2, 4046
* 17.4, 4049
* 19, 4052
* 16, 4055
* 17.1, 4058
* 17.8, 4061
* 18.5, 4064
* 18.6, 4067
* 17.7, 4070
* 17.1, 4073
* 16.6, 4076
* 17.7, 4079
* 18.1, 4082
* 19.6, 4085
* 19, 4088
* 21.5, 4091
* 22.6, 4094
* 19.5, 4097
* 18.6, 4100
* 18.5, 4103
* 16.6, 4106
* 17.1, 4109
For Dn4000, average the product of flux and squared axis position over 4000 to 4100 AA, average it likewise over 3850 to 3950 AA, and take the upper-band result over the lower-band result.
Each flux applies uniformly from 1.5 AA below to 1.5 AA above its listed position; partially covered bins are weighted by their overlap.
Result 1.03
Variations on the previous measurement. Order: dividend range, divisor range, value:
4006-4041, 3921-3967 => 1.04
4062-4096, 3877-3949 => 1.08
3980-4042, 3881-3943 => 1.04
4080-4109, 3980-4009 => 1.07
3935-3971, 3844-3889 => 1.00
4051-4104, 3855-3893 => 1.03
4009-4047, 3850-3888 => 0.98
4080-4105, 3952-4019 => 1.11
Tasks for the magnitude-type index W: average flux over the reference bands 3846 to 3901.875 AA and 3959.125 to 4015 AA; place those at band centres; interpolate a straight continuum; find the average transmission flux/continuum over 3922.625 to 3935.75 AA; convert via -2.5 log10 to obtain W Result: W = 0.18 mag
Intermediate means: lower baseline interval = 19.9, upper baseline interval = 18.6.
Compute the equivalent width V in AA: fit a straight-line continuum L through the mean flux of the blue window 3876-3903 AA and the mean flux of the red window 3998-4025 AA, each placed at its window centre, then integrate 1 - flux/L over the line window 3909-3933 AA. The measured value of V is 1.67 AA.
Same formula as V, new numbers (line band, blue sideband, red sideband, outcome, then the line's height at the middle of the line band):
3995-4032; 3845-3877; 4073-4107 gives 1.7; 19.3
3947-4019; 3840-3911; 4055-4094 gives 1.3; 19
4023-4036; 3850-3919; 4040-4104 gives 0.5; 18.7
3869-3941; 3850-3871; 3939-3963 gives 3.9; 19.9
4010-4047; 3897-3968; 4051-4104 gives 0.9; 18.6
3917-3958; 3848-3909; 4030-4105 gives 2.6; 19.4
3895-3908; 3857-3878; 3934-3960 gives 0.0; 19.8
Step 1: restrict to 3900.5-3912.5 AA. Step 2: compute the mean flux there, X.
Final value 19.9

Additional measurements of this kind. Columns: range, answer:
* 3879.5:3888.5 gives 19.3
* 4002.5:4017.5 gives 18.4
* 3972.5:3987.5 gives 18.3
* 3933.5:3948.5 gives 18.7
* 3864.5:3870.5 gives 21.8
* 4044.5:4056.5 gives 17.4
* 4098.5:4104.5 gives 18.6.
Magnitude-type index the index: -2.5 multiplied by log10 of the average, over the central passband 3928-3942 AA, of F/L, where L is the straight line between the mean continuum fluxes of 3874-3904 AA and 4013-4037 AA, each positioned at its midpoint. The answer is 0.12 mag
